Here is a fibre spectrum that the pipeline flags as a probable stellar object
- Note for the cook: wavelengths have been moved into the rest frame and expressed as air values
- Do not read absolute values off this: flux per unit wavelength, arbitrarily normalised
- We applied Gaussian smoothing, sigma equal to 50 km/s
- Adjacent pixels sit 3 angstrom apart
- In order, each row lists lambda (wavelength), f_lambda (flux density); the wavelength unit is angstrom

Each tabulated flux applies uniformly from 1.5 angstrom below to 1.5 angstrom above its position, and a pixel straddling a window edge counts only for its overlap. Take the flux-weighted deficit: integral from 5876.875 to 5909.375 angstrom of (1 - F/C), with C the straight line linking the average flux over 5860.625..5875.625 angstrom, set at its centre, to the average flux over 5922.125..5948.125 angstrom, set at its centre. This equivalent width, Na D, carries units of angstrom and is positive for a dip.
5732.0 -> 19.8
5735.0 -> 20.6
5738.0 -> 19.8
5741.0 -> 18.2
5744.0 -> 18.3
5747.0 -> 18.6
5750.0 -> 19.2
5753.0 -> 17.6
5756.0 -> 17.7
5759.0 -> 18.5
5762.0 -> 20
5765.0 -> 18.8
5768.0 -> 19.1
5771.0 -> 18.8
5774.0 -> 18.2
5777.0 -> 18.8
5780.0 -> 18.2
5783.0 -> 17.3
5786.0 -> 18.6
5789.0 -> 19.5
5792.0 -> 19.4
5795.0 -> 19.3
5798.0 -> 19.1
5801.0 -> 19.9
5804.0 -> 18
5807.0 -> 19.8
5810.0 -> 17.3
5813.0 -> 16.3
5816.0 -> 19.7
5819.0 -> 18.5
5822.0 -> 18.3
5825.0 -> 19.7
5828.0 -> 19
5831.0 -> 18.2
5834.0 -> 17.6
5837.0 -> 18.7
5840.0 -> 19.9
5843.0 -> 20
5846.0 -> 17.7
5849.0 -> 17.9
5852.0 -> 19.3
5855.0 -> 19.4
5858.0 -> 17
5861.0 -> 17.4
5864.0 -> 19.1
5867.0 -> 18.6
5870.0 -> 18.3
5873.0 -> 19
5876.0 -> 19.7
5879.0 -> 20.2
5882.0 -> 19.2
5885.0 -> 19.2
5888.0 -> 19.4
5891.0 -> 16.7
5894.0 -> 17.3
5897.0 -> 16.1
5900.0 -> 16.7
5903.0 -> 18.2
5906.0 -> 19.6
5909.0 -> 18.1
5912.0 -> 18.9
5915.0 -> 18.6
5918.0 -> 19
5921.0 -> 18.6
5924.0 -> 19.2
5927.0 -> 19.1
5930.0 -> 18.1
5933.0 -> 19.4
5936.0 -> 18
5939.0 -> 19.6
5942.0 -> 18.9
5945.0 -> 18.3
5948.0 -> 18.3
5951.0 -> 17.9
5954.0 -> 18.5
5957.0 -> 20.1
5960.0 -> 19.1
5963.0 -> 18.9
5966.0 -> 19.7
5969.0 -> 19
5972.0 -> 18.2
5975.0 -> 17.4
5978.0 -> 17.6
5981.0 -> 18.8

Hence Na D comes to 0.7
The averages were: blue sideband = 18.7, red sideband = 18.8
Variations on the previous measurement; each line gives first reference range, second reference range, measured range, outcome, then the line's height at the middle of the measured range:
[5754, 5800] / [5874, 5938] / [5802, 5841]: 0.3 angstrom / 18.7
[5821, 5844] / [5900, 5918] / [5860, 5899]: 0.5 angstrom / 18.7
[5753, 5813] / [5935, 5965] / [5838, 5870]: 0.2 angstrom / 18.7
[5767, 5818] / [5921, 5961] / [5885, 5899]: 0.9 angstrom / 18.8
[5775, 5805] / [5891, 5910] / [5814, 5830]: -0.4 angstrom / 18.5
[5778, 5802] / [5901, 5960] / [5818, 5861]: 0.5 angstrom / 18.8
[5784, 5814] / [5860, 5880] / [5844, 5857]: 0.2 angstrom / 18.9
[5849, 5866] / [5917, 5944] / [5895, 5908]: 0.7 angstrom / 18.7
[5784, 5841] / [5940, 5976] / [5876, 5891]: -0.4 angstrom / 18.7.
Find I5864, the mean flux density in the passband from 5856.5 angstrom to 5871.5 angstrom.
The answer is 18.1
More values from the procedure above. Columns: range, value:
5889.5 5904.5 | 17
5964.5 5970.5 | 19.3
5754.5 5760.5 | 18.1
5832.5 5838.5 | 18.2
